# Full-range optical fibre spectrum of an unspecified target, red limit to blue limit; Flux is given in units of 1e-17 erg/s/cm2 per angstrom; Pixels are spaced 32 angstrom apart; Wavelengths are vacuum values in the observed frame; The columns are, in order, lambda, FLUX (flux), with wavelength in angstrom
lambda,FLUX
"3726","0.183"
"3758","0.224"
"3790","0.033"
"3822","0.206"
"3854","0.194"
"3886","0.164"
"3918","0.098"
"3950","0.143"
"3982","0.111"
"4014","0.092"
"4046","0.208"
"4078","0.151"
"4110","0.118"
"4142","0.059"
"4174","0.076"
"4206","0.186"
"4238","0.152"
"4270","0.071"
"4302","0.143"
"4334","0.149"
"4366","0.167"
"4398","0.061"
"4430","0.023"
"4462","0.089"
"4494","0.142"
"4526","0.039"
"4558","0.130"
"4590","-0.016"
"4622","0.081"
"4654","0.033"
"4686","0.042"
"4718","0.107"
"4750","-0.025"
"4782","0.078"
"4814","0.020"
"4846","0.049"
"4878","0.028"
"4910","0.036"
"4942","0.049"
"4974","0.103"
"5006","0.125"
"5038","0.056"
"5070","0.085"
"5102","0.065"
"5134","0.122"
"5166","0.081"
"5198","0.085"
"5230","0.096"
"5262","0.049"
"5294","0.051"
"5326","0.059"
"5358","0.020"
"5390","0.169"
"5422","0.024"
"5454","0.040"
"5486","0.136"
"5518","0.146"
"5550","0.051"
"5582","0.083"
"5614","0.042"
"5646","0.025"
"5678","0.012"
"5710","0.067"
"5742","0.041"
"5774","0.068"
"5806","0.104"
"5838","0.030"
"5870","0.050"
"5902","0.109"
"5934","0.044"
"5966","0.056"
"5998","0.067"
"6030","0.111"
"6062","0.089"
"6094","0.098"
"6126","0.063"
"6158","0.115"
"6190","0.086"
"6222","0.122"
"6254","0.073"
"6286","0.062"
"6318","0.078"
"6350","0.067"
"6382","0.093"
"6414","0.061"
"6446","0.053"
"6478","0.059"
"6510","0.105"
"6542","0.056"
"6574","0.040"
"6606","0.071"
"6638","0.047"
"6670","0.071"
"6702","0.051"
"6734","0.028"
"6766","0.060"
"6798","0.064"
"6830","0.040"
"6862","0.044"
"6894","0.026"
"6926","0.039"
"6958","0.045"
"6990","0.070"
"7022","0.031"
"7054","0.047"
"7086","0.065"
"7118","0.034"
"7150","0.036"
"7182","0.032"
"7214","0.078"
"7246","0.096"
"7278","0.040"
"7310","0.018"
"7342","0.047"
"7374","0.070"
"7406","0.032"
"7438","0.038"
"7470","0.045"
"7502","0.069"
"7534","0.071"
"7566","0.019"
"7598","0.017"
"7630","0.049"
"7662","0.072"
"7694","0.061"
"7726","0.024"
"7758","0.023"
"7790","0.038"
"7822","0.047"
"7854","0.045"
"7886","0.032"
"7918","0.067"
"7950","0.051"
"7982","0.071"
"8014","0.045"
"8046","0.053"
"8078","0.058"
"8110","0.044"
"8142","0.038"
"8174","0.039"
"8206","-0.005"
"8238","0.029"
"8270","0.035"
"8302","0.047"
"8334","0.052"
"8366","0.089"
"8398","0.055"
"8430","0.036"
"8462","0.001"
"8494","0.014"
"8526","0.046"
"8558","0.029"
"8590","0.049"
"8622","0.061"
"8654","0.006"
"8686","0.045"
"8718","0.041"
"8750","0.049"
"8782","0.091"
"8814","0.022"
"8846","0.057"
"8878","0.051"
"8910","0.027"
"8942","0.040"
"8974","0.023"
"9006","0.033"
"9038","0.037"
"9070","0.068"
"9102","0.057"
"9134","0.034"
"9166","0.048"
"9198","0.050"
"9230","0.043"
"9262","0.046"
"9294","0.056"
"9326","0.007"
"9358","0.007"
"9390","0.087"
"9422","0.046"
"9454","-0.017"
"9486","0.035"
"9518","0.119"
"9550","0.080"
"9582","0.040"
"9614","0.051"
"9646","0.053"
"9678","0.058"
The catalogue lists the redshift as 0.15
